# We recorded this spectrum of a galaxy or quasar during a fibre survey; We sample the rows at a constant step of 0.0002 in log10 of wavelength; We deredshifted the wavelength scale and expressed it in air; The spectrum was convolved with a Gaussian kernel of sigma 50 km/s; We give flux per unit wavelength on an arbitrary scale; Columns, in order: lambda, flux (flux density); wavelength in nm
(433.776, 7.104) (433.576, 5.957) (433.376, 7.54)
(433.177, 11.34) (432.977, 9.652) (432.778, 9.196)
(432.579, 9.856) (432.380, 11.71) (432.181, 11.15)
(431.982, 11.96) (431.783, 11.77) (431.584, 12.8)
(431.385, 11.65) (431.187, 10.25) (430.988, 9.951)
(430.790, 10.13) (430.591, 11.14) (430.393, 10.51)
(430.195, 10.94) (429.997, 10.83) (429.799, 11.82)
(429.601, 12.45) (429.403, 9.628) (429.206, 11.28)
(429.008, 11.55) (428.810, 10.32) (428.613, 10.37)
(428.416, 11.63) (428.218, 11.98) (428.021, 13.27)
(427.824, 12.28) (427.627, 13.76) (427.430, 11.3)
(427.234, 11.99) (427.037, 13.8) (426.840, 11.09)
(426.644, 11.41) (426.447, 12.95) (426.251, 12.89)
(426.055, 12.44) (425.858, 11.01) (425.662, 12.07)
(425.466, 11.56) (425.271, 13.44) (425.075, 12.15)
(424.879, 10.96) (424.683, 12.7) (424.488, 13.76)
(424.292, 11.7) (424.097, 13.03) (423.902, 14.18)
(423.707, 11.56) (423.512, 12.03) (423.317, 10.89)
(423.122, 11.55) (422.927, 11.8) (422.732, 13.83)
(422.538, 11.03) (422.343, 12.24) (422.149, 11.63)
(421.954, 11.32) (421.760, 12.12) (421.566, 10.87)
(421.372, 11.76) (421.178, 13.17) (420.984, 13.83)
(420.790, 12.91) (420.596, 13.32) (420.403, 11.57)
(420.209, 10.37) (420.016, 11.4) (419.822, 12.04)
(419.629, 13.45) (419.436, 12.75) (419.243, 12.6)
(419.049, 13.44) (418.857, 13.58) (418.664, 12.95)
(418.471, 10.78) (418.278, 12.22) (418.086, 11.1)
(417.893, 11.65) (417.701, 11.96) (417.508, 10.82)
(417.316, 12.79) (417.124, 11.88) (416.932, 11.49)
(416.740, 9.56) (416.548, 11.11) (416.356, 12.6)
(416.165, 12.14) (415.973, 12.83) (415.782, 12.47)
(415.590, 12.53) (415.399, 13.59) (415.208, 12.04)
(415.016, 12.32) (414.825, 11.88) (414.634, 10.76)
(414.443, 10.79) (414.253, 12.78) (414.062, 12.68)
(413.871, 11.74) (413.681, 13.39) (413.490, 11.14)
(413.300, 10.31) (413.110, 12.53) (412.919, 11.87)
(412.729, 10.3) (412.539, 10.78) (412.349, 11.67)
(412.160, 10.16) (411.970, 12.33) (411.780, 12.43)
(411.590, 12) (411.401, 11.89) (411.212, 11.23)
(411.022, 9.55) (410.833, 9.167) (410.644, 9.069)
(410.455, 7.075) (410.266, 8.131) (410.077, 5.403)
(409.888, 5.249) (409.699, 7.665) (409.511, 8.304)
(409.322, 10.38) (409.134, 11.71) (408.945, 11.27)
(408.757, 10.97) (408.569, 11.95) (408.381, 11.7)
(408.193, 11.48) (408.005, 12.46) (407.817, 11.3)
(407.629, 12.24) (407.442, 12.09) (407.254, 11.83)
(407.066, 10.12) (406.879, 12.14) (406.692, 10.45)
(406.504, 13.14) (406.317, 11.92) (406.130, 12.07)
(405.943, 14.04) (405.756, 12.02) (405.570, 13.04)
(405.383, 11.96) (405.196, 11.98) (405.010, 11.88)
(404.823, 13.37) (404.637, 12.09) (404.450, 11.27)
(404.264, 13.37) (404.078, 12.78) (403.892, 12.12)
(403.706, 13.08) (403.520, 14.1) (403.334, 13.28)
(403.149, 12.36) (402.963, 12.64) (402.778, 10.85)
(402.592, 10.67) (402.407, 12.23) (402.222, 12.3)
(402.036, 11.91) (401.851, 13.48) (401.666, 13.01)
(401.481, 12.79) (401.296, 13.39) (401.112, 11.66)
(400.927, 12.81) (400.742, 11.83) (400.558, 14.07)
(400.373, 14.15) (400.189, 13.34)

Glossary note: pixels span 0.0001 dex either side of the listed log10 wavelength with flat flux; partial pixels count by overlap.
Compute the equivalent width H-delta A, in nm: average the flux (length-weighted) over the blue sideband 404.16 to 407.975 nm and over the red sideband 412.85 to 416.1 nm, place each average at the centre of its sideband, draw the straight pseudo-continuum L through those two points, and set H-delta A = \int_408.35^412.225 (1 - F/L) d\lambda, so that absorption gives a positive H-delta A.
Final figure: 0.72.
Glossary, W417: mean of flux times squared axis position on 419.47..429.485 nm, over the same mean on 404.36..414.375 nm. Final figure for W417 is 1.17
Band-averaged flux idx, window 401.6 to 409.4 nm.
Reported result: 12.1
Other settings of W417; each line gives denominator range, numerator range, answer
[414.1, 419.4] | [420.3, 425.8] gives 1.05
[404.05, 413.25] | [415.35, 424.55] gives 1.16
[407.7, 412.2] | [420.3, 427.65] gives 1.29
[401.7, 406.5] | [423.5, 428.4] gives 1.10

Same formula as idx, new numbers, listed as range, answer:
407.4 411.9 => 10.2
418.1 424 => 12.2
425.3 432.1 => 11.6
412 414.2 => 11.6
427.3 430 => 11.6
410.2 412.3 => 10.3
